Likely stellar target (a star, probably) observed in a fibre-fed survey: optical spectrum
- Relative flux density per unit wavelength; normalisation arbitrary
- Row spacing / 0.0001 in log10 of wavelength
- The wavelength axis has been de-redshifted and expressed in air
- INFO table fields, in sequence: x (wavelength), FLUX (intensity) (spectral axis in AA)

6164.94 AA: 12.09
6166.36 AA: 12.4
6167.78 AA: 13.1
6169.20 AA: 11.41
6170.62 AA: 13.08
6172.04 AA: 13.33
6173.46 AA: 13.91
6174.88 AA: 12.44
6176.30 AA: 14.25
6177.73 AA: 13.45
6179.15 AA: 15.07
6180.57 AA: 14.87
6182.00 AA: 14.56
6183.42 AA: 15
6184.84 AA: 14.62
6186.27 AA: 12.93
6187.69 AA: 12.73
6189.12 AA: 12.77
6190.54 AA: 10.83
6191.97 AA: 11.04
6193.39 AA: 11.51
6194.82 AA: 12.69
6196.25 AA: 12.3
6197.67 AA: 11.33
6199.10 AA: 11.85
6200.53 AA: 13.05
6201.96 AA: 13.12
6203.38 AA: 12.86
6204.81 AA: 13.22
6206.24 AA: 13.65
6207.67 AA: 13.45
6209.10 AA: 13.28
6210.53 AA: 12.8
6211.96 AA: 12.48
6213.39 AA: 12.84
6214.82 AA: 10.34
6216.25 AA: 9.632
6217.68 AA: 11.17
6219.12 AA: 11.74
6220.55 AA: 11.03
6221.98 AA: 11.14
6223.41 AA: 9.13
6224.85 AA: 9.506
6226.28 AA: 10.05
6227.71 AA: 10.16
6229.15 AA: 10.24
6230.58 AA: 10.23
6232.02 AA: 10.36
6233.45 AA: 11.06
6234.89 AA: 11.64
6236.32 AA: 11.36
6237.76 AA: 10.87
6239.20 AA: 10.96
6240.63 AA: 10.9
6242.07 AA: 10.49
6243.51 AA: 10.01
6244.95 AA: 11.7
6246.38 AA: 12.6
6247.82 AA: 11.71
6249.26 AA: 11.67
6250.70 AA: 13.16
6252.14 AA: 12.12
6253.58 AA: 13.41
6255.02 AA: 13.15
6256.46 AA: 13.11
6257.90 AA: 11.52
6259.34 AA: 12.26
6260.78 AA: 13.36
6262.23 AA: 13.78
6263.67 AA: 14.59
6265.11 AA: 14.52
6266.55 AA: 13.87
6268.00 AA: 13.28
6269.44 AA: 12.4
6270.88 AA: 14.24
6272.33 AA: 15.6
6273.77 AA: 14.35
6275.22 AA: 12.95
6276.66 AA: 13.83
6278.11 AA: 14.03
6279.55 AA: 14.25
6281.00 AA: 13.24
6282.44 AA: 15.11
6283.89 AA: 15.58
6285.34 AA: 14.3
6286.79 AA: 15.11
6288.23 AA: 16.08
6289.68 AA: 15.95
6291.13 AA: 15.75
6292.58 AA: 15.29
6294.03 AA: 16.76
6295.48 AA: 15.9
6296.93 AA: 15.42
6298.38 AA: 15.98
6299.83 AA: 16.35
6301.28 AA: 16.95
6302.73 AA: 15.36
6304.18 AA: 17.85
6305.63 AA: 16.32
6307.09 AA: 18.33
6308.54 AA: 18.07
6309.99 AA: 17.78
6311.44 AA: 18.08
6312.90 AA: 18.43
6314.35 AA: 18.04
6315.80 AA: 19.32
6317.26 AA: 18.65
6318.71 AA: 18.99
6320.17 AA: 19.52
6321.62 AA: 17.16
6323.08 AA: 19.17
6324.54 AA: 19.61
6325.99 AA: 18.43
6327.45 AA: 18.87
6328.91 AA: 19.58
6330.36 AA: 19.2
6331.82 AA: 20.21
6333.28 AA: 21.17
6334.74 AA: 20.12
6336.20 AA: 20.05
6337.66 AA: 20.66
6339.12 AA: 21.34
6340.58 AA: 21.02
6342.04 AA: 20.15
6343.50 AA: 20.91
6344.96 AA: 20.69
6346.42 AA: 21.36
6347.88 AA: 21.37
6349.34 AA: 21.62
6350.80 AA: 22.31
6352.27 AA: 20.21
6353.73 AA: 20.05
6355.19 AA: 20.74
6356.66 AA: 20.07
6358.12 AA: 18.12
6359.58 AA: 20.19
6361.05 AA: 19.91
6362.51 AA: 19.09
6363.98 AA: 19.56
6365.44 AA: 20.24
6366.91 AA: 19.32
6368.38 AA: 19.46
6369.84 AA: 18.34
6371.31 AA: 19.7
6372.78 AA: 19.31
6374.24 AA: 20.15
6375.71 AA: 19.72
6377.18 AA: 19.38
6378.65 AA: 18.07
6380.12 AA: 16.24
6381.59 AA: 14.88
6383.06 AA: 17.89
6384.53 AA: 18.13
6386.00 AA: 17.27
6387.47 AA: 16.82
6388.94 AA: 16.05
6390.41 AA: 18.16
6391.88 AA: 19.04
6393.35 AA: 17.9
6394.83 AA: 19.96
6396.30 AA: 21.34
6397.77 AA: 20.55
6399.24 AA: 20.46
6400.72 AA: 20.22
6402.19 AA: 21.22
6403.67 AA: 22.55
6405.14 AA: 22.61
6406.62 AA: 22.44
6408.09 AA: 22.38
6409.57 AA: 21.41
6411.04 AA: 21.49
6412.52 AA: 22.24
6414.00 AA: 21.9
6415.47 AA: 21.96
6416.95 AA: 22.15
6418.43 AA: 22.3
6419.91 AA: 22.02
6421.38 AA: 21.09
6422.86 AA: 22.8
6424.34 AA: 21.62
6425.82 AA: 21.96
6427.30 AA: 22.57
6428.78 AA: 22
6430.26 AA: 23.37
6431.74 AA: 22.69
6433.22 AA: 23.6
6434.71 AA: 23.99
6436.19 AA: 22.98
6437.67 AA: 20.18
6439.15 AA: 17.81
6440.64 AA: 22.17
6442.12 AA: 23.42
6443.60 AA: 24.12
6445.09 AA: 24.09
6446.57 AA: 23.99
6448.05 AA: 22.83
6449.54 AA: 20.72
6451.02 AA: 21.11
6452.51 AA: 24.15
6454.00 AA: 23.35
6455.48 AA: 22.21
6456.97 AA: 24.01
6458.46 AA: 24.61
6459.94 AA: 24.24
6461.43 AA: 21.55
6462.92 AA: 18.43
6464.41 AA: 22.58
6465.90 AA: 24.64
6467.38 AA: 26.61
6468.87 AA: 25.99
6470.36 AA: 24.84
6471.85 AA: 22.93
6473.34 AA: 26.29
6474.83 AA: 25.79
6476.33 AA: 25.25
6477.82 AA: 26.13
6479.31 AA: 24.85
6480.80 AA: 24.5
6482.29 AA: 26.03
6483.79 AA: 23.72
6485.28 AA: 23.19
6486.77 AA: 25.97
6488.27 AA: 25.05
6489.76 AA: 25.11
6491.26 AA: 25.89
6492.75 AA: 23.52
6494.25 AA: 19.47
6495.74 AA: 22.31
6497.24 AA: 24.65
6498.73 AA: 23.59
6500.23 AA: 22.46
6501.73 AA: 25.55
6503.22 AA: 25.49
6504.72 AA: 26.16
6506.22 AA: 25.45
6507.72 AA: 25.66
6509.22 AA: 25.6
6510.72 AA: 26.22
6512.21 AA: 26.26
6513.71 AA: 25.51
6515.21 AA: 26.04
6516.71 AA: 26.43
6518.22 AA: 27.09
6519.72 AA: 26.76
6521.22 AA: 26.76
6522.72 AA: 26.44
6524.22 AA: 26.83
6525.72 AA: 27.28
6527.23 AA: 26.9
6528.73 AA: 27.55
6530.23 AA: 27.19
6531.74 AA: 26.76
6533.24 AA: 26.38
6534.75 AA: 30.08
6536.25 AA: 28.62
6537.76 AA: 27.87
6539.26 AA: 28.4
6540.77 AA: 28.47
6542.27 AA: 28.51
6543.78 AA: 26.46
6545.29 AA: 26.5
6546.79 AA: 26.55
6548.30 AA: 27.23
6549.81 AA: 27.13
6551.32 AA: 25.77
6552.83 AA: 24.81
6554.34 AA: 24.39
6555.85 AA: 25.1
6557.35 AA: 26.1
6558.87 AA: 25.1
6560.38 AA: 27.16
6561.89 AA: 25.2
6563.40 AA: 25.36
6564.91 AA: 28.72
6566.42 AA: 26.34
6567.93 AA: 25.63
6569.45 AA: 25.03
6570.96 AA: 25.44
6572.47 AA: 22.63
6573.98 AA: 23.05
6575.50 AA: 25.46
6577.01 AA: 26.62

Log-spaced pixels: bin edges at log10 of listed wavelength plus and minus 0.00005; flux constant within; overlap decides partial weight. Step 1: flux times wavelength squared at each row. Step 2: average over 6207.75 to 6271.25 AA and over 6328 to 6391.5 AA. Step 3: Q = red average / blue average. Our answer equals 1.71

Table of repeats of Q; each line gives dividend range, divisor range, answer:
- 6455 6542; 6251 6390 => 1.54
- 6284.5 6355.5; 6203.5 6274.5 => 1.58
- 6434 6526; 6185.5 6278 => 2.16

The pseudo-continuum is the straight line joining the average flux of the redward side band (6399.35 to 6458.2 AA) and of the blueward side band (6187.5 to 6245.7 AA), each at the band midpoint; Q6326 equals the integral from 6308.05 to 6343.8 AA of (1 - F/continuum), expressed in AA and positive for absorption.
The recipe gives -4.83 AA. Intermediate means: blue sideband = 11.5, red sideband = 22.3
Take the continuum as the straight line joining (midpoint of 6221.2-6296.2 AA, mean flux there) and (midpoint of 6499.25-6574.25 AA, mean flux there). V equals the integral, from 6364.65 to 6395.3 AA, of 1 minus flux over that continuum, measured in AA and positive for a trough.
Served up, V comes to 0.5 AA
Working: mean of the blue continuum 12.9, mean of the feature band 18.4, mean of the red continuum 26.3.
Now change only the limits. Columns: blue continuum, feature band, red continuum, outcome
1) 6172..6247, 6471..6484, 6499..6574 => -0.76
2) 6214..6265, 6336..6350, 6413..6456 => -2.99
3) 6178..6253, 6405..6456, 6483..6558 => -1.25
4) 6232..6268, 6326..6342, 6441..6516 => -3.36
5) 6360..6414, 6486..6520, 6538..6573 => -1.22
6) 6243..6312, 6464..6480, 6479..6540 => -0.80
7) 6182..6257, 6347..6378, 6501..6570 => -2.47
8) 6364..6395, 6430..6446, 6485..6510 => -0.89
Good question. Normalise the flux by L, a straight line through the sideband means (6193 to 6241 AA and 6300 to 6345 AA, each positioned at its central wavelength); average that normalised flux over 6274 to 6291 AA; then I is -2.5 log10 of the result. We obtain 0.11 mag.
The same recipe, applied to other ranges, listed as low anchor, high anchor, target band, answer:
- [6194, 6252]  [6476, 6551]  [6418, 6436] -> -0.041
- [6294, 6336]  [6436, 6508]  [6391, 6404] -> 0.045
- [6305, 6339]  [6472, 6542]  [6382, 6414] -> 0.095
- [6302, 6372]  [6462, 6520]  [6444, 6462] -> 0.018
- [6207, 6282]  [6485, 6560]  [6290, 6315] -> -0.122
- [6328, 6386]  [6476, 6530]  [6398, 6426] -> 0.002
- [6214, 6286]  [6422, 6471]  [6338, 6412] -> -0.051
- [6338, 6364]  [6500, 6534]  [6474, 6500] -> 0.037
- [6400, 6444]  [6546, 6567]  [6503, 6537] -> -0.071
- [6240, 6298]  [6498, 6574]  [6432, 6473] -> -0.033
